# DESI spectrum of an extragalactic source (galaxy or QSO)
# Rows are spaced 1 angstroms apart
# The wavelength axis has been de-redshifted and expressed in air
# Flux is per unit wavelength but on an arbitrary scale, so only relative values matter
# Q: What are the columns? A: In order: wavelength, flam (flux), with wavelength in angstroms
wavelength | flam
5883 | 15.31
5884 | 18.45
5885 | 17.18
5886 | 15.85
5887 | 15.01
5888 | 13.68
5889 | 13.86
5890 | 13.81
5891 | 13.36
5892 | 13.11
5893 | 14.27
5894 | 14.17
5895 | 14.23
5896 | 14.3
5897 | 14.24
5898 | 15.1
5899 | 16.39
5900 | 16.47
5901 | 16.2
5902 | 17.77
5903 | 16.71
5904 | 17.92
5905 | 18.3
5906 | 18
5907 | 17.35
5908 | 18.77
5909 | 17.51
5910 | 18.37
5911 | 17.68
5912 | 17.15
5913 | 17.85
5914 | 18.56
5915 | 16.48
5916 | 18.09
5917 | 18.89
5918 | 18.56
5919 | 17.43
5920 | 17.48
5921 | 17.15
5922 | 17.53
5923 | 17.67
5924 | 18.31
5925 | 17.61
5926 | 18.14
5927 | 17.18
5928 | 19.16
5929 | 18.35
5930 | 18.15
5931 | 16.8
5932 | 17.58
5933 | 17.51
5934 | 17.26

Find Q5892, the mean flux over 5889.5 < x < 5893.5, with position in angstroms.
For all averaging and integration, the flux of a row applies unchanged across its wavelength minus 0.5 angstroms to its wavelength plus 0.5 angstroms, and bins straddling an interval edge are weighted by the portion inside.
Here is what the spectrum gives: 13.6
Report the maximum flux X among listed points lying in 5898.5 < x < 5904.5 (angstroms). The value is 17.92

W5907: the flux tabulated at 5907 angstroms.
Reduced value 17.35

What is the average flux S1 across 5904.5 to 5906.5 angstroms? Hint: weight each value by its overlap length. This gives 18.1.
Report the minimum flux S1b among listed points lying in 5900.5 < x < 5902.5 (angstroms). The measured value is 16.2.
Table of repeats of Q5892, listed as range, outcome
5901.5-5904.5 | 17.5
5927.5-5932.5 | 18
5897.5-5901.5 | 16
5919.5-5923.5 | 17.5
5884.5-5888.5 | 15.4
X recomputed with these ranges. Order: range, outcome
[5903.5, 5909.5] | 18.77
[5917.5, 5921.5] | 18.56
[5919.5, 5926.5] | 18.31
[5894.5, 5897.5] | 14.3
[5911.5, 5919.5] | 18.89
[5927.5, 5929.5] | 19.16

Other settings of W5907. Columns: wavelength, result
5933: 17.51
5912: 17.15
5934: 17.26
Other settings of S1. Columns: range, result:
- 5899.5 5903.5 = 16.8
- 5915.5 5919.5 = 18.2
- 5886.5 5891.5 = 13.9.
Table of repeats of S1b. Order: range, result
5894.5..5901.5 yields 14.23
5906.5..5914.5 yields 17.15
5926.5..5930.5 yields 17.18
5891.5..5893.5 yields 13.11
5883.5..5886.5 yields 15.85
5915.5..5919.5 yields 17.43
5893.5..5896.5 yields 14.17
